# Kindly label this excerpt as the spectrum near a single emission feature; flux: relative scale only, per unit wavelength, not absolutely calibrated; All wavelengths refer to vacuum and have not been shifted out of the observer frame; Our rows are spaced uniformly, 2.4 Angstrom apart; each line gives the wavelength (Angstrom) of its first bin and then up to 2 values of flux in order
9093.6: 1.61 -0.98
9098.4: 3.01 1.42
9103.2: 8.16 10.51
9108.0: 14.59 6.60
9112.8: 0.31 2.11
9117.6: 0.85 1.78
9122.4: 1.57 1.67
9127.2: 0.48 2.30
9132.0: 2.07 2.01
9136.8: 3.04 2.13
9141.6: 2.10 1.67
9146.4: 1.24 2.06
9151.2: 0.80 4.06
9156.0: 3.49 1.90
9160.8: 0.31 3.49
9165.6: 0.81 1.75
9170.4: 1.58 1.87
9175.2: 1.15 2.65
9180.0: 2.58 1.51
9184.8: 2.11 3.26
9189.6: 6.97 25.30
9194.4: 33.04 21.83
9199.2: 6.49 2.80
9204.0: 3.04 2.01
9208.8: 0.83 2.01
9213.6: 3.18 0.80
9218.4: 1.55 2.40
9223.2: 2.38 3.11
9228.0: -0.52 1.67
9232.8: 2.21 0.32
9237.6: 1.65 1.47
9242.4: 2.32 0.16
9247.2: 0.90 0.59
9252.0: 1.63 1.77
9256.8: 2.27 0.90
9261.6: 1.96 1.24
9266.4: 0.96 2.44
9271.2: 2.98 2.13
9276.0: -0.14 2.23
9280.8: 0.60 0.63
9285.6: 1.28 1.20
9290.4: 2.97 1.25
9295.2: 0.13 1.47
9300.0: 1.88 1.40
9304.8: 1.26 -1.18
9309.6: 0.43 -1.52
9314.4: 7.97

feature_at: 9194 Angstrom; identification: [O III]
